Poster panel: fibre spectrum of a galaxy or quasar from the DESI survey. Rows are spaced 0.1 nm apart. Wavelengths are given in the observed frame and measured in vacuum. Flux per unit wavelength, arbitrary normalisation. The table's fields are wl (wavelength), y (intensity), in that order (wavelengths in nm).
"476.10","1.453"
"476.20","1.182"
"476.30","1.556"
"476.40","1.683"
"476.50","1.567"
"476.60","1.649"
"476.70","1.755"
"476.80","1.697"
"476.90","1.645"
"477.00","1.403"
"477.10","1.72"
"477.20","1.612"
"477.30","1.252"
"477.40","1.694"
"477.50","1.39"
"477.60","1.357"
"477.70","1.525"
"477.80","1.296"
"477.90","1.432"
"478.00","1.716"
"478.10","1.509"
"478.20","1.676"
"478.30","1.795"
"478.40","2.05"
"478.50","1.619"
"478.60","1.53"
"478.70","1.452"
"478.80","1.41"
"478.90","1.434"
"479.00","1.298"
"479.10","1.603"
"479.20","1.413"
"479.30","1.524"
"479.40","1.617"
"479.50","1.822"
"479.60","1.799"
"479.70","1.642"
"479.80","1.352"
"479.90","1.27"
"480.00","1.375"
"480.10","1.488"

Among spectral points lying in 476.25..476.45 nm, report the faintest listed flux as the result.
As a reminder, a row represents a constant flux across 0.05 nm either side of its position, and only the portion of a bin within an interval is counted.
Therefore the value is 1.556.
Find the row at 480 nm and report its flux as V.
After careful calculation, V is 1.375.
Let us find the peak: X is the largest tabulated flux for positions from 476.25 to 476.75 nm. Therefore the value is 1.755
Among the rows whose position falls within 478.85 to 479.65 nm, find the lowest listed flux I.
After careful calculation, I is 1.298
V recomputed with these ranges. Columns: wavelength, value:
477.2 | 1.612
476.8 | 1.697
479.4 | 1.617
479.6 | 1.799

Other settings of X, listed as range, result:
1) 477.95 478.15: 1.716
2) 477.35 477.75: 1.694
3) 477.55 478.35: 1.795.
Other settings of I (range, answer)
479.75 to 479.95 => 1.27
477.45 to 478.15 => 1.296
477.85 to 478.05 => 1.432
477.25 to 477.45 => 1.252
